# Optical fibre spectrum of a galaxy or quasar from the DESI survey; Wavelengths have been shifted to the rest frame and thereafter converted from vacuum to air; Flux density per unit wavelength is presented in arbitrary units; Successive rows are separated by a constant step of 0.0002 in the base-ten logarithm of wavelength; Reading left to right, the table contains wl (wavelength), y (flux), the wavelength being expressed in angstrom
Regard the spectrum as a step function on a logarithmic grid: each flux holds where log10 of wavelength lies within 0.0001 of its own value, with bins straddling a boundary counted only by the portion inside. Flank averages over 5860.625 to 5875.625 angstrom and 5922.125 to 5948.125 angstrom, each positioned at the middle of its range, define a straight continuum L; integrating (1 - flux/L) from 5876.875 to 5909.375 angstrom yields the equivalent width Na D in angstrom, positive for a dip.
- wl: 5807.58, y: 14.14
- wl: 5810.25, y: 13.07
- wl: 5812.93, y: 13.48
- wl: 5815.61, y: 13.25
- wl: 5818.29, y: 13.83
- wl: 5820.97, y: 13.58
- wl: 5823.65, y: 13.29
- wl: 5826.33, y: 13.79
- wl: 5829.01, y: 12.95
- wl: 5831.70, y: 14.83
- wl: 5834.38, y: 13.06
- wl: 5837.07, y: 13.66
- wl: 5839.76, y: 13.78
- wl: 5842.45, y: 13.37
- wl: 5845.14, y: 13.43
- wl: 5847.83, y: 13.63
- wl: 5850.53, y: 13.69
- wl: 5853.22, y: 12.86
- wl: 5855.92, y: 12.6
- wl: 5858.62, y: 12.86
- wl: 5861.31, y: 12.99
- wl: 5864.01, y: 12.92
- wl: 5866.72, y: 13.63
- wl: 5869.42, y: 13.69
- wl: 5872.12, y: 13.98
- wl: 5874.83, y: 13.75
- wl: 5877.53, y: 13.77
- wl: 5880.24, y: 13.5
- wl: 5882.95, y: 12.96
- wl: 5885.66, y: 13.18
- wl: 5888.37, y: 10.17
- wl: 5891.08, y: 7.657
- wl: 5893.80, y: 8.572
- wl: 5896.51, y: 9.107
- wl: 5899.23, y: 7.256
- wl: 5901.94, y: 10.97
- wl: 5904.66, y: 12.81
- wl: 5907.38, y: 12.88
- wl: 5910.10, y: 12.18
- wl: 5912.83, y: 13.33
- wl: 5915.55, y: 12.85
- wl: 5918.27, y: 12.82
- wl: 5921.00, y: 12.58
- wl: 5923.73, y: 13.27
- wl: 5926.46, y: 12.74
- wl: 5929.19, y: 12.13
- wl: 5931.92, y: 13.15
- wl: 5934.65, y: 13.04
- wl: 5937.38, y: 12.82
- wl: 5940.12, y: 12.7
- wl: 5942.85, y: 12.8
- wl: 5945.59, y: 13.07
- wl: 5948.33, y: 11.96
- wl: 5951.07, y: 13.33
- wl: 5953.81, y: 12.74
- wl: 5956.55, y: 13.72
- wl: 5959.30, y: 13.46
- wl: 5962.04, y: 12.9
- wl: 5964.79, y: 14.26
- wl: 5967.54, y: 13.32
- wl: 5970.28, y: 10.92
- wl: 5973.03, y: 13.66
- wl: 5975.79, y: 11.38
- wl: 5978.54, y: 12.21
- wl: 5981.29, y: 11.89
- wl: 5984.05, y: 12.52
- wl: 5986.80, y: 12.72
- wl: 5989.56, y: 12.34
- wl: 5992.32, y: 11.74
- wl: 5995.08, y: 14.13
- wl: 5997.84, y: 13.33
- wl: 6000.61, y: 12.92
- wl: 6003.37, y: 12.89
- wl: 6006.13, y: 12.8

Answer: 5.4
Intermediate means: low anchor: 13.5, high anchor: 12.8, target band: 11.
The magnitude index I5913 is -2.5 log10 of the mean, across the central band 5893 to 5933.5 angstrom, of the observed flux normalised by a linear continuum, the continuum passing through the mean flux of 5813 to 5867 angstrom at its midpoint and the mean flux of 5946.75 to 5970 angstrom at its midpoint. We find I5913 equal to 0.12 mag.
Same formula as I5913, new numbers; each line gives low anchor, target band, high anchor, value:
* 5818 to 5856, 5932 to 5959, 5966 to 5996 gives -0.02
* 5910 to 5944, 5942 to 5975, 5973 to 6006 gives -0.02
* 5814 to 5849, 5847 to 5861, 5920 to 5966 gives 0.03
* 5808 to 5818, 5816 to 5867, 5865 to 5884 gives 0.01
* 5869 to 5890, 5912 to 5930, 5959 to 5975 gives 0.02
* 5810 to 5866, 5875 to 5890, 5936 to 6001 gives 0.04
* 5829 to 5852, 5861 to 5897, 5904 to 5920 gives 0.09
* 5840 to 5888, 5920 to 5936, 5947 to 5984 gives 0.01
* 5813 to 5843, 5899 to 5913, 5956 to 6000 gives 0.12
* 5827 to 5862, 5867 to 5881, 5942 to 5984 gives -0.04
